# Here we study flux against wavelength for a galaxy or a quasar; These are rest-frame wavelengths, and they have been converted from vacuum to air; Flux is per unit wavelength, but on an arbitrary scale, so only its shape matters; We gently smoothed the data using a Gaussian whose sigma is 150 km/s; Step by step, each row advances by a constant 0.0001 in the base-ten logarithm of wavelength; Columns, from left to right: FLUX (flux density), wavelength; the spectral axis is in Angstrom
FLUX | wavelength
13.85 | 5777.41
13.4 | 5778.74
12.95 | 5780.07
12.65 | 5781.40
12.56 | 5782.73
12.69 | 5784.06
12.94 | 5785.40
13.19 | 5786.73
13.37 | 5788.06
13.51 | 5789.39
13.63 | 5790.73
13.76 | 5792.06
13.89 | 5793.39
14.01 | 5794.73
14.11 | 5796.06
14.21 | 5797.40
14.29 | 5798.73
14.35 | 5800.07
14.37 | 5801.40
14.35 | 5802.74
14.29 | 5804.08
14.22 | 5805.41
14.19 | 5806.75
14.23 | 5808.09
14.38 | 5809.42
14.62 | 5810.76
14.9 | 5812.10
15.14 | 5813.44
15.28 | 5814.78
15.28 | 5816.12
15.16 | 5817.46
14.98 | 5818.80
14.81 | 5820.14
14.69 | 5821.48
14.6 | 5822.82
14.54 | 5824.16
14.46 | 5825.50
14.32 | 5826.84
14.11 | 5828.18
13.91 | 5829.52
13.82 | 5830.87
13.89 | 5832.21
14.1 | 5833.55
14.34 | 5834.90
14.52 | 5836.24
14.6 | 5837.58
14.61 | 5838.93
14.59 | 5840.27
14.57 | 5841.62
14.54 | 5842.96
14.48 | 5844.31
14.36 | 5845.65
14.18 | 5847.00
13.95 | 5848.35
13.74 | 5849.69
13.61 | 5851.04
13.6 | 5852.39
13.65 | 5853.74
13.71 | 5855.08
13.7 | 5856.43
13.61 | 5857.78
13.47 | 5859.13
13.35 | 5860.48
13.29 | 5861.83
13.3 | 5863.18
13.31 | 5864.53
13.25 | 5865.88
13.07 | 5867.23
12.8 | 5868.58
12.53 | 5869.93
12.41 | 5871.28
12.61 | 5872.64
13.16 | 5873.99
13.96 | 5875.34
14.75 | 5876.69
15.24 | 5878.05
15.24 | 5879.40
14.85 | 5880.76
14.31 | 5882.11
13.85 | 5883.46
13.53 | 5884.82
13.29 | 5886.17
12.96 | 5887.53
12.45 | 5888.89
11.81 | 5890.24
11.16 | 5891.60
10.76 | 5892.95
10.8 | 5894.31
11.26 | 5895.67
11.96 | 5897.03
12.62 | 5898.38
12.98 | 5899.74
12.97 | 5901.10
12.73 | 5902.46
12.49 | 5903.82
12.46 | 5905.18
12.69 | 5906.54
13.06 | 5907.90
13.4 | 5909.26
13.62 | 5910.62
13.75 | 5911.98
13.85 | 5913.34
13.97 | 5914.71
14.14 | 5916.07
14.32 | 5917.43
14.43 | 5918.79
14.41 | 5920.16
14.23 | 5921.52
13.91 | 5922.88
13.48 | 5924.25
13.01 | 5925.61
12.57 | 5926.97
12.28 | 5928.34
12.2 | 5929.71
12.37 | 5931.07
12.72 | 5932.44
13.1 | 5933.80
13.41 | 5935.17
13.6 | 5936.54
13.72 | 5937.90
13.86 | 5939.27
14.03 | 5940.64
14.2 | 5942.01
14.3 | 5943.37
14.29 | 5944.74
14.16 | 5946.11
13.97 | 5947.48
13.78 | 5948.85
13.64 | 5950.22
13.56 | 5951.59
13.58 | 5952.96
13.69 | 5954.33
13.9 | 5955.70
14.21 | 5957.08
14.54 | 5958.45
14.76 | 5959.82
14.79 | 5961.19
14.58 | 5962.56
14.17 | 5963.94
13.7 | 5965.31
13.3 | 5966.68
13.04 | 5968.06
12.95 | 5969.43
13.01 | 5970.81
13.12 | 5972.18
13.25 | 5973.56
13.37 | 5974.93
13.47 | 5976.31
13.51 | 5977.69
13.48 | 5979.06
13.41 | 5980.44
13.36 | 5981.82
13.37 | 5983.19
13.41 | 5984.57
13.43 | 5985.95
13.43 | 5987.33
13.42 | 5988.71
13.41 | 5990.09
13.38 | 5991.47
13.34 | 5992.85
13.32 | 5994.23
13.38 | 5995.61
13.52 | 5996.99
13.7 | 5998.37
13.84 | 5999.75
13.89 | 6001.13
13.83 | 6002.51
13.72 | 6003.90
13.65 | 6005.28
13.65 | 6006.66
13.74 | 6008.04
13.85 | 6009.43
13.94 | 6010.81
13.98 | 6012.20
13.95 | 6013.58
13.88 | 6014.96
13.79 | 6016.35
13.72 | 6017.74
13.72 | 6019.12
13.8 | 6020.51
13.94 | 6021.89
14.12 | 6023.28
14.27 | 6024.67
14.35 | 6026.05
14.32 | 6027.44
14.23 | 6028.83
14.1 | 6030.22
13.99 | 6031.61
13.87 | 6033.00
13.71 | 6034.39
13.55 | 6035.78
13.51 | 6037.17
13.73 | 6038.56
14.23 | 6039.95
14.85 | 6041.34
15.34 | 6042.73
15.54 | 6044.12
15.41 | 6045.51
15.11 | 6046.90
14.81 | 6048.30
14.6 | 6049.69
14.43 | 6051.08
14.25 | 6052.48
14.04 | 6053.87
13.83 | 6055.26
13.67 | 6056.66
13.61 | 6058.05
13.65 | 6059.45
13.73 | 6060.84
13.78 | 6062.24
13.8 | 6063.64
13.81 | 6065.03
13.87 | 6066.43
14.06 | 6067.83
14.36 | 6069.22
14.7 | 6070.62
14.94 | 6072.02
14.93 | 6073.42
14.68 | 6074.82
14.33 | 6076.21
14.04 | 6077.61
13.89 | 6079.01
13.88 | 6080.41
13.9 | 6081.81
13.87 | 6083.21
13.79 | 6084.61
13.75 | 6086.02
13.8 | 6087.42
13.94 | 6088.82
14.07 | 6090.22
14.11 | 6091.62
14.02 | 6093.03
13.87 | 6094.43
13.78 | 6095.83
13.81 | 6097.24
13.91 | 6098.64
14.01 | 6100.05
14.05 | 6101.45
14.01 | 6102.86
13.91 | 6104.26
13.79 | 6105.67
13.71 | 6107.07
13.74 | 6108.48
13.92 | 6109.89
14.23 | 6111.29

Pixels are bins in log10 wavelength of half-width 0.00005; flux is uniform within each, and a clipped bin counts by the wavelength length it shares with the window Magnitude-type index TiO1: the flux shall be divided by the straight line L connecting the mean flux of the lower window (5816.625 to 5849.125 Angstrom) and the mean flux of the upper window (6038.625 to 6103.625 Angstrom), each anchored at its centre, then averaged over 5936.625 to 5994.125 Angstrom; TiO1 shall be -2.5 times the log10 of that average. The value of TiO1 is 0.046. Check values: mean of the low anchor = 14.4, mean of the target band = 13.7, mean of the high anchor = 14.2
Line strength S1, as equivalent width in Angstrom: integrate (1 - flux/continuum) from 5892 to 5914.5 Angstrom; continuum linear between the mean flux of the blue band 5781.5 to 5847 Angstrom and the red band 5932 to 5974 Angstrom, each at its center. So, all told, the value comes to 2.2 Angstrom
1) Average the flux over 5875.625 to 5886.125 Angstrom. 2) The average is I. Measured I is 14.4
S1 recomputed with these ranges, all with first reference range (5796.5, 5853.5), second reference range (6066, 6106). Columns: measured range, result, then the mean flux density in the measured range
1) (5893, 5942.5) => 3.9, 13.1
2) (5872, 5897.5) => 2.3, 13.1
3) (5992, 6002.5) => 0.4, 13.6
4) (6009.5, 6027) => 0.2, 14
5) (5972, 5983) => 0.6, 13.4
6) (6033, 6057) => -0.4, 14.4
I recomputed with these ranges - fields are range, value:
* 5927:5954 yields 13.5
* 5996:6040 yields 13.9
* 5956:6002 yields 13.6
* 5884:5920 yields 12.9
